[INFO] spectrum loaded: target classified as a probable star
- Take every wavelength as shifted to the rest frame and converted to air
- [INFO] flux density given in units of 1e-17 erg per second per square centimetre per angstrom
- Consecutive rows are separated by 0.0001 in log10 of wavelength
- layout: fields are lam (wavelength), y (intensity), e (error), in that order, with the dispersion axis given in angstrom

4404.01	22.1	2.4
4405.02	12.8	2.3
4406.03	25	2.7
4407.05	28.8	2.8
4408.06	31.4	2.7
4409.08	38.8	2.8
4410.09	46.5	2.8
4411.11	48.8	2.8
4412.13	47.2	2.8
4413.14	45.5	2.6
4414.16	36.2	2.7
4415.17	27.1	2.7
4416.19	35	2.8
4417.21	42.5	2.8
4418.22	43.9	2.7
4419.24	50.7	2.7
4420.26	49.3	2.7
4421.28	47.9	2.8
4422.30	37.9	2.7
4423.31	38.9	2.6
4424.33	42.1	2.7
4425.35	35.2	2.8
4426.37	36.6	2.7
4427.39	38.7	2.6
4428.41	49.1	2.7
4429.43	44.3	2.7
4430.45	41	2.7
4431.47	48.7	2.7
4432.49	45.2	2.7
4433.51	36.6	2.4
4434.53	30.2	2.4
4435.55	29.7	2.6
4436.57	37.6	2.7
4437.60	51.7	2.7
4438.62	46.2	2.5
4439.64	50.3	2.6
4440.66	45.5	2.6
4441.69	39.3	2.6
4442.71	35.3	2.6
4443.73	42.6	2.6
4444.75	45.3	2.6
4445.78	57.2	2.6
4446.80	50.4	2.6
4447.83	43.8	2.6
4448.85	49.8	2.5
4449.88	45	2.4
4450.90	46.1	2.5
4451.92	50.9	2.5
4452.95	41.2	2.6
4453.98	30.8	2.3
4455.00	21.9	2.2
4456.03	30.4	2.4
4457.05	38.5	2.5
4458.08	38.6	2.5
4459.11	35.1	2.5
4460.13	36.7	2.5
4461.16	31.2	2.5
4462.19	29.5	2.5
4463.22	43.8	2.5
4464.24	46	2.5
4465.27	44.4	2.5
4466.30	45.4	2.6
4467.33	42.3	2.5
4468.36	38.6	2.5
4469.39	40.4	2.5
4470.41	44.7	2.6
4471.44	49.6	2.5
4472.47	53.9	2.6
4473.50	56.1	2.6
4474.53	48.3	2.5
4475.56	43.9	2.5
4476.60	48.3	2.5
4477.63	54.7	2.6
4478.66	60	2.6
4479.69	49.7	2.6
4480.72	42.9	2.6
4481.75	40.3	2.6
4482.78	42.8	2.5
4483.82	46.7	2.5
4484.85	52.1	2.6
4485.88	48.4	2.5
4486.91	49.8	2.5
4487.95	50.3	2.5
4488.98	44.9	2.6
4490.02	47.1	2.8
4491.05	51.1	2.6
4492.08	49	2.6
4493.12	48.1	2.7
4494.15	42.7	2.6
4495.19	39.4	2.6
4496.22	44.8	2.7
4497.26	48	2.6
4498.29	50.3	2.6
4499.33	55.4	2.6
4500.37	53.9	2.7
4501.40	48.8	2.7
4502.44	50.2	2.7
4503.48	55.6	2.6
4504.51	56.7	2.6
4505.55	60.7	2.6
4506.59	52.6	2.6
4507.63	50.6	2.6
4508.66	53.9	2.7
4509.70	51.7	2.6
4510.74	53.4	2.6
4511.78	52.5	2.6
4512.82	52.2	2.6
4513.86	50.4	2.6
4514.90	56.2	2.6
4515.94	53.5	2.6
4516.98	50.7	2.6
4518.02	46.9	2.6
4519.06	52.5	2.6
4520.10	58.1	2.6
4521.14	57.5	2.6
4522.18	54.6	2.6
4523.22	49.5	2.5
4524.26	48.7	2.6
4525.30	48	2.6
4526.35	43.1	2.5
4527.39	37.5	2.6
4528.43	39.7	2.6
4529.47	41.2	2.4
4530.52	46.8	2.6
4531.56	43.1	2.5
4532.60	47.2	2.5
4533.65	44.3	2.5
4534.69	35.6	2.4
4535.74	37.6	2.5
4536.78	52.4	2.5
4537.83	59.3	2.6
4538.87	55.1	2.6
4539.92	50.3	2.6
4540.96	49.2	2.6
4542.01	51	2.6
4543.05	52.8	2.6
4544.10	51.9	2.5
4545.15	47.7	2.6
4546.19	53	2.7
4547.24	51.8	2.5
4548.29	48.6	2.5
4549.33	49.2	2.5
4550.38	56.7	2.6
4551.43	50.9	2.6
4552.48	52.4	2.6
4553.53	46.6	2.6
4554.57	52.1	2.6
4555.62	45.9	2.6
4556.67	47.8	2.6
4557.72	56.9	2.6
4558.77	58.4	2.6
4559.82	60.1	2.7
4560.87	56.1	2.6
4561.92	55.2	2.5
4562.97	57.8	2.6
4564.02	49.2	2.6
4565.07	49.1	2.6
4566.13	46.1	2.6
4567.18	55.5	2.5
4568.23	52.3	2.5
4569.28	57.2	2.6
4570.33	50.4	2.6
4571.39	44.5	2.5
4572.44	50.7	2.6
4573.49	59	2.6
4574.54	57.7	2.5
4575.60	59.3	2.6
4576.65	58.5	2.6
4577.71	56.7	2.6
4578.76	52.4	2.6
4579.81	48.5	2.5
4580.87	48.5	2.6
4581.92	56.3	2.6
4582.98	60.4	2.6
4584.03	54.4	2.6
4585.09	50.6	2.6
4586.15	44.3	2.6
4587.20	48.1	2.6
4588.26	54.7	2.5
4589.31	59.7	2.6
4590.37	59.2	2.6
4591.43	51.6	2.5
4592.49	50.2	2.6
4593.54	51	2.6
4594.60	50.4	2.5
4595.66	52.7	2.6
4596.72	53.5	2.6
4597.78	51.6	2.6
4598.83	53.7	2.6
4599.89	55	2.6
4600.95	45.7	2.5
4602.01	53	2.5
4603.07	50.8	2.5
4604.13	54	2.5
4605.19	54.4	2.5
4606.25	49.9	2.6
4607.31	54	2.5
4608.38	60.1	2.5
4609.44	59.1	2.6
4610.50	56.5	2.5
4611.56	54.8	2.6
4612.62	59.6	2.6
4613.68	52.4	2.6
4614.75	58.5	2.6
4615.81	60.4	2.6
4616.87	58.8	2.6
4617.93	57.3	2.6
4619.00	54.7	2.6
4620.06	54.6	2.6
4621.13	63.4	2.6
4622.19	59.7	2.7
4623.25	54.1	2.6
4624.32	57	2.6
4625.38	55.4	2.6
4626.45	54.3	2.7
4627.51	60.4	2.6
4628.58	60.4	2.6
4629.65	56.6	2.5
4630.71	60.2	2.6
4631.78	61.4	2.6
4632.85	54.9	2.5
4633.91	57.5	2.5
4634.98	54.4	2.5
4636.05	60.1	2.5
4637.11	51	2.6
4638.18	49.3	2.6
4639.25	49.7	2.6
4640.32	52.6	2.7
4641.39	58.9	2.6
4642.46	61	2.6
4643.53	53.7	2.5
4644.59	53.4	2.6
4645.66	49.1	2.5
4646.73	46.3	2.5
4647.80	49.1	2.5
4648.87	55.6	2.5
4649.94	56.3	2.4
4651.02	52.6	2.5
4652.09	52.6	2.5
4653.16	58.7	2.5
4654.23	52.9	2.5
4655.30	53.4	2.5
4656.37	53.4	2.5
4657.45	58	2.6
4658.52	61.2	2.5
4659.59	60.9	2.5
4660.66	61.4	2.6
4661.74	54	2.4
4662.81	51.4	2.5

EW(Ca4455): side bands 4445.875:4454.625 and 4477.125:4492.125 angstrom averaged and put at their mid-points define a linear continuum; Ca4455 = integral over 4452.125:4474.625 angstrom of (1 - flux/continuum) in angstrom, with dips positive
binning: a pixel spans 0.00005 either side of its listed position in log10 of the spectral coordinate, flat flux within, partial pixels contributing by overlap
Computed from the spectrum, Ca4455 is 3.0 angstrom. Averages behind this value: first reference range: 45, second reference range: 48.7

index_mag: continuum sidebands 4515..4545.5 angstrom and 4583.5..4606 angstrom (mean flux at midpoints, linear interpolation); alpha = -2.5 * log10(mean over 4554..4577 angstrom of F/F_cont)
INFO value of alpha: -0.06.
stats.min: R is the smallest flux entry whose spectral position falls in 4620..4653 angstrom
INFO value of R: 46.3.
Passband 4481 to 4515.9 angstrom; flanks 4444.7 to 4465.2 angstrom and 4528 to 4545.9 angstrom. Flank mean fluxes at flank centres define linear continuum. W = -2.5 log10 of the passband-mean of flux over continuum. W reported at -0.133 mag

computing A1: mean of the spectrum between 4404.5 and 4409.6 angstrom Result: 27.5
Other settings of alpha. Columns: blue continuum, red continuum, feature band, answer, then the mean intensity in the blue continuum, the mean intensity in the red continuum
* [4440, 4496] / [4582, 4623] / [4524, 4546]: 0.06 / 44.3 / 54.6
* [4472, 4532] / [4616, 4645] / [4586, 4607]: 0.05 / 49.7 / 56.5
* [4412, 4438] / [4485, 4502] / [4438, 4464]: 0.07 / 41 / 48.3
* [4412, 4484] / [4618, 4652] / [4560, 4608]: -0.02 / 42.7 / 55.4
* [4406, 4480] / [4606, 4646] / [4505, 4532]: -0.05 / 42.3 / 56.4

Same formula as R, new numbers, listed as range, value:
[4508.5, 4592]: 35.6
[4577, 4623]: 44.3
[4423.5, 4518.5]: 21.9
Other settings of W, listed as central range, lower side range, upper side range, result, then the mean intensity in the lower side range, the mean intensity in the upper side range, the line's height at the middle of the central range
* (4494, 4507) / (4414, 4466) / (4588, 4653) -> -0.12 mag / 41.1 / 55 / 45.7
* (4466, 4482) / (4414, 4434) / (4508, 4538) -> -0.06 mag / 41.4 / 48.8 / 45.2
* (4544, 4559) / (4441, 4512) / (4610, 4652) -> -0.01 mag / 46.1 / 55.8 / 50.8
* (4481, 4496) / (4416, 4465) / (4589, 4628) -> -0.03 mag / 41.4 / 55.1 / 45.3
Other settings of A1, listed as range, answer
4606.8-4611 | 57.4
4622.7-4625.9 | 55.6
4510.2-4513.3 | 52.6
